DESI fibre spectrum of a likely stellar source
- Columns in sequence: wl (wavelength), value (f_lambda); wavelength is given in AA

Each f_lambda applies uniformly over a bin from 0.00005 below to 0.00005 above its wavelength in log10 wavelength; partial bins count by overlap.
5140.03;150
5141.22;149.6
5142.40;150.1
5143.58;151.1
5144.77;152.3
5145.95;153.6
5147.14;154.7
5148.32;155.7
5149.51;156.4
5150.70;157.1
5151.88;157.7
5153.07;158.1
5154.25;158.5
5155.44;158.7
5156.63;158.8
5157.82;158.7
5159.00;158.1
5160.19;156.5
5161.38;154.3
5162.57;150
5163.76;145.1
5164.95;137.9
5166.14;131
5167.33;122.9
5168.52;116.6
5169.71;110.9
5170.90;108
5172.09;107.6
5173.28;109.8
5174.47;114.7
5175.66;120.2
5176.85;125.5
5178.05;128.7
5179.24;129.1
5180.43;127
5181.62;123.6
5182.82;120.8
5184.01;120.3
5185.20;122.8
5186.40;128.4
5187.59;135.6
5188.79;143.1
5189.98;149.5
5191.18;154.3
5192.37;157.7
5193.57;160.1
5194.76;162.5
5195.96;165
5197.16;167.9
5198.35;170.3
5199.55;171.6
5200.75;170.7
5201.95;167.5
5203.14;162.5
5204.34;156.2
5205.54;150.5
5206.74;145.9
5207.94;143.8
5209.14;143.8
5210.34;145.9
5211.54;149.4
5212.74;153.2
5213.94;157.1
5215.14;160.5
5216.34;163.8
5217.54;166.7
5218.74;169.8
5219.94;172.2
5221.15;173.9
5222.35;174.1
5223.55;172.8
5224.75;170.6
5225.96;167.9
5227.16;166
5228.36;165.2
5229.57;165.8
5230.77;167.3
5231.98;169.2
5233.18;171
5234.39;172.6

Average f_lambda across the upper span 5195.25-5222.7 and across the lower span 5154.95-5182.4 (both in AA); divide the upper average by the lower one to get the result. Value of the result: 1.2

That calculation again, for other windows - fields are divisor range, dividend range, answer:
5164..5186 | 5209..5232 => 1.35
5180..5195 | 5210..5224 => 1.18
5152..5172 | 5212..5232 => 1.17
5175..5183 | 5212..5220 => 1.30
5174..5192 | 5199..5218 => 1.20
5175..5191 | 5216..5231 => 1.31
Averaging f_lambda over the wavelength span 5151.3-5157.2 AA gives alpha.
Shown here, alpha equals 158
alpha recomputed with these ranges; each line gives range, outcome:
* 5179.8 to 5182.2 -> 126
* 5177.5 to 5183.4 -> 126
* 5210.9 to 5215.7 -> 155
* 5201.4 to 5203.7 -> 166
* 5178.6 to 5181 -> 128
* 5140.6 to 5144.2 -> 150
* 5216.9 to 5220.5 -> 170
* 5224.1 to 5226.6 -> 169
